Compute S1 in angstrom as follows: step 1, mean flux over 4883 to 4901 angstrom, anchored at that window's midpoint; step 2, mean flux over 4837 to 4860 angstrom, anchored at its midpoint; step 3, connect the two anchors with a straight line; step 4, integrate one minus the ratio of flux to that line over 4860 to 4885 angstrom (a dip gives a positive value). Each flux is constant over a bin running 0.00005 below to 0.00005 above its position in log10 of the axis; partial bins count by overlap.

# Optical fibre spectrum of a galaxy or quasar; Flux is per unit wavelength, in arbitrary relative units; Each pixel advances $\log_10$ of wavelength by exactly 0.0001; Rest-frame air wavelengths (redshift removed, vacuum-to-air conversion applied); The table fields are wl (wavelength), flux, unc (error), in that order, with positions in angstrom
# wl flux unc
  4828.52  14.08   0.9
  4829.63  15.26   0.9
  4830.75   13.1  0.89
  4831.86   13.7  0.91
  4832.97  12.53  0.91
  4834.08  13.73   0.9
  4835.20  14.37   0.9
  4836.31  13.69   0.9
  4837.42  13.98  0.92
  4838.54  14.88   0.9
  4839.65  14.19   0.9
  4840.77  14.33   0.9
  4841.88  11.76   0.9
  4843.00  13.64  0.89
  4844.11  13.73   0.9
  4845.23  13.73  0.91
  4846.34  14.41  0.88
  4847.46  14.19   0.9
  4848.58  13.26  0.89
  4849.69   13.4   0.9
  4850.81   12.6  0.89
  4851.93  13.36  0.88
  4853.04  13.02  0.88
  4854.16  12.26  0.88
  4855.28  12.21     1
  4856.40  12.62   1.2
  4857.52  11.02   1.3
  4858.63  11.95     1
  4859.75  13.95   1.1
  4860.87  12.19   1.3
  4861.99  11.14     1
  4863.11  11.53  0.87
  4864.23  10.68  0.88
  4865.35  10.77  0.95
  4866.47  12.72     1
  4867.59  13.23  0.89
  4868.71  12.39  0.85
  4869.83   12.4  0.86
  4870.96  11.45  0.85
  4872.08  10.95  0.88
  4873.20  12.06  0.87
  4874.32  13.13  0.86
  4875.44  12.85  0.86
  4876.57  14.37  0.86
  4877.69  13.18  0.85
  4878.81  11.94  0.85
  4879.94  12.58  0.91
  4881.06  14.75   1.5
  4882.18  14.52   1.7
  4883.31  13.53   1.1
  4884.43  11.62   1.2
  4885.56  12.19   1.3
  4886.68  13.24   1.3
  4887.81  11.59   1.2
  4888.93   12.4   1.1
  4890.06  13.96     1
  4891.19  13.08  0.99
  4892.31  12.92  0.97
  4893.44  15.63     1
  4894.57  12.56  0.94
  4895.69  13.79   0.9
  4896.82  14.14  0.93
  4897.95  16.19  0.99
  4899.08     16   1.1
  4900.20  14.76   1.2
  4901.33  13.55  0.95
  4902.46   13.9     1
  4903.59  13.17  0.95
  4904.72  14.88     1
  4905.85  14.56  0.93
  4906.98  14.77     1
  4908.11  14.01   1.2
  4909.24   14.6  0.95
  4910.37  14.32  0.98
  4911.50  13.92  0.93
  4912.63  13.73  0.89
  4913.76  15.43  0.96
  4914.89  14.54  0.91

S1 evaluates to 1.8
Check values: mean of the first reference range 13.2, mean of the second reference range 13.6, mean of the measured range 12.5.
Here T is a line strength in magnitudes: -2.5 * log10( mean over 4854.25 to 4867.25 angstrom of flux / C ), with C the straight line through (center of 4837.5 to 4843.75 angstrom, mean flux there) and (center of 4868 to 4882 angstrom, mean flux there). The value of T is 0.11 mag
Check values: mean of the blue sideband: 13.8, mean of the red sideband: 12.7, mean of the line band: 11.9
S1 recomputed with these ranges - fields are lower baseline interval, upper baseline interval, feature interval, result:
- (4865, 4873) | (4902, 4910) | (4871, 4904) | -0.6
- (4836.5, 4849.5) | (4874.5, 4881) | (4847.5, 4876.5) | 2.3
